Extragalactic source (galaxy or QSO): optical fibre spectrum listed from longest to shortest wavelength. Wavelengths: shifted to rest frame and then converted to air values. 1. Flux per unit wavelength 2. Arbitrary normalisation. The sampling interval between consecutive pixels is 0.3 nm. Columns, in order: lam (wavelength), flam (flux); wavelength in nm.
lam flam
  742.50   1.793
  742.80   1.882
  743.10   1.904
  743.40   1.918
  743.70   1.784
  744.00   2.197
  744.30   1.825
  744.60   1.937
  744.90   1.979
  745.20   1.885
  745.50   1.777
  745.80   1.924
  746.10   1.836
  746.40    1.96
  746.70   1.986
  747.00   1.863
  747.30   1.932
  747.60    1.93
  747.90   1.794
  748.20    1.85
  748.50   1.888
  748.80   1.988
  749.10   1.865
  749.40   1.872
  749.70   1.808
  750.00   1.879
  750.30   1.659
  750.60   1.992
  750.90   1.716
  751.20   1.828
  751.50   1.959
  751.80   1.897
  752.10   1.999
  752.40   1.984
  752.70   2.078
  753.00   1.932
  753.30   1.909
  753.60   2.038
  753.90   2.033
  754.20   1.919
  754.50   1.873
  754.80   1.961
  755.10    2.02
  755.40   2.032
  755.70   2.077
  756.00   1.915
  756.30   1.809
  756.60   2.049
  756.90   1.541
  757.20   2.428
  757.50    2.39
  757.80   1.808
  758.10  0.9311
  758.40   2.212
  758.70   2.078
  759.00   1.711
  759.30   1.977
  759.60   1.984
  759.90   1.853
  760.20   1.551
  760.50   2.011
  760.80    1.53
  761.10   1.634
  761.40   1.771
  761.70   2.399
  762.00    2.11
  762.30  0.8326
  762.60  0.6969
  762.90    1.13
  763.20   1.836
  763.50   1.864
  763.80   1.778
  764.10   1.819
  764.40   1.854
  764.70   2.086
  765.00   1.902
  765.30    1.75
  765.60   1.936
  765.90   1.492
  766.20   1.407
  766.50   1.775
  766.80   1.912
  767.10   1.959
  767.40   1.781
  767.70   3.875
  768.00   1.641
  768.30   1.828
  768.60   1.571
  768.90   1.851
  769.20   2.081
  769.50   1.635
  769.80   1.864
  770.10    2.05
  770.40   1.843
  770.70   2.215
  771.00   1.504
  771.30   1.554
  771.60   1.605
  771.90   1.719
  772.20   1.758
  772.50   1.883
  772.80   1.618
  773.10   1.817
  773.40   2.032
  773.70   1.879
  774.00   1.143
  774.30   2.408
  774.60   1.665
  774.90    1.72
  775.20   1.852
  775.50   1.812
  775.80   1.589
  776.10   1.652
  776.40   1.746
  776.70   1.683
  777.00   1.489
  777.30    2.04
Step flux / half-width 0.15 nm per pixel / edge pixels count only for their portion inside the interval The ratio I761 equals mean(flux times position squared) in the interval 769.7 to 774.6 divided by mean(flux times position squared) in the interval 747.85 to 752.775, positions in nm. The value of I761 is 1.01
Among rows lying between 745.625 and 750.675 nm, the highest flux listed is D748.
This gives 1.992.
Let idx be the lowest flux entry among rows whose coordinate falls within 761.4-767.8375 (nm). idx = 0.6969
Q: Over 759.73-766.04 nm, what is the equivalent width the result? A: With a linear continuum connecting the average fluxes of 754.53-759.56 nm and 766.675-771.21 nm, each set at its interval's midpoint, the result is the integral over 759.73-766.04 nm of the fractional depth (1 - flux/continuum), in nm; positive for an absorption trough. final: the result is 0.79 nm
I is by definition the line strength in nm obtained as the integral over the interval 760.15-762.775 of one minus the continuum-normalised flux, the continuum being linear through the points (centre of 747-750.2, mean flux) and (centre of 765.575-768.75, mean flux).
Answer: 0.41 nm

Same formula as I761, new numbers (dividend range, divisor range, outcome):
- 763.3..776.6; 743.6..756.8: 1.01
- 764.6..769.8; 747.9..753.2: 1.05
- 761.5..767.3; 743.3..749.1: 0.94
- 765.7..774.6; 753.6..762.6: 1.03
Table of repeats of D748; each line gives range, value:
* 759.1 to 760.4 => 1.984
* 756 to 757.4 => 2.428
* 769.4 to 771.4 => 2.215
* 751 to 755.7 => 2.078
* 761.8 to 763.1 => 2.11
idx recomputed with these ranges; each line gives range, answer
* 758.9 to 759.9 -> 1.711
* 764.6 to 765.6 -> 1.75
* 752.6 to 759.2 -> 0.9311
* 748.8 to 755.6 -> 1.659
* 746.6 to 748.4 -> 1.794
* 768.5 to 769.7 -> 1.571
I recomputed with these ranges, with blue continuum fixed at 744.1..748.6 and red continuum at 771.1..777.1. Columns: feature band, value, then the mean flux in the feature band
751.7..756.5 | -0.311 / 1.97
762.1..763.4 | 0.439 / 1.19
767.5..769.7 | -0.366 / 2.06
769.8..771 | -0.133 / 1.95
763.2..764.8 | -0.071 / 1.87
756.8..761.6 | -0.073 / 1.85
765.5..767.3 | 0.034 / 1.74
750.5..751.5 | 0.006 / 1.86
